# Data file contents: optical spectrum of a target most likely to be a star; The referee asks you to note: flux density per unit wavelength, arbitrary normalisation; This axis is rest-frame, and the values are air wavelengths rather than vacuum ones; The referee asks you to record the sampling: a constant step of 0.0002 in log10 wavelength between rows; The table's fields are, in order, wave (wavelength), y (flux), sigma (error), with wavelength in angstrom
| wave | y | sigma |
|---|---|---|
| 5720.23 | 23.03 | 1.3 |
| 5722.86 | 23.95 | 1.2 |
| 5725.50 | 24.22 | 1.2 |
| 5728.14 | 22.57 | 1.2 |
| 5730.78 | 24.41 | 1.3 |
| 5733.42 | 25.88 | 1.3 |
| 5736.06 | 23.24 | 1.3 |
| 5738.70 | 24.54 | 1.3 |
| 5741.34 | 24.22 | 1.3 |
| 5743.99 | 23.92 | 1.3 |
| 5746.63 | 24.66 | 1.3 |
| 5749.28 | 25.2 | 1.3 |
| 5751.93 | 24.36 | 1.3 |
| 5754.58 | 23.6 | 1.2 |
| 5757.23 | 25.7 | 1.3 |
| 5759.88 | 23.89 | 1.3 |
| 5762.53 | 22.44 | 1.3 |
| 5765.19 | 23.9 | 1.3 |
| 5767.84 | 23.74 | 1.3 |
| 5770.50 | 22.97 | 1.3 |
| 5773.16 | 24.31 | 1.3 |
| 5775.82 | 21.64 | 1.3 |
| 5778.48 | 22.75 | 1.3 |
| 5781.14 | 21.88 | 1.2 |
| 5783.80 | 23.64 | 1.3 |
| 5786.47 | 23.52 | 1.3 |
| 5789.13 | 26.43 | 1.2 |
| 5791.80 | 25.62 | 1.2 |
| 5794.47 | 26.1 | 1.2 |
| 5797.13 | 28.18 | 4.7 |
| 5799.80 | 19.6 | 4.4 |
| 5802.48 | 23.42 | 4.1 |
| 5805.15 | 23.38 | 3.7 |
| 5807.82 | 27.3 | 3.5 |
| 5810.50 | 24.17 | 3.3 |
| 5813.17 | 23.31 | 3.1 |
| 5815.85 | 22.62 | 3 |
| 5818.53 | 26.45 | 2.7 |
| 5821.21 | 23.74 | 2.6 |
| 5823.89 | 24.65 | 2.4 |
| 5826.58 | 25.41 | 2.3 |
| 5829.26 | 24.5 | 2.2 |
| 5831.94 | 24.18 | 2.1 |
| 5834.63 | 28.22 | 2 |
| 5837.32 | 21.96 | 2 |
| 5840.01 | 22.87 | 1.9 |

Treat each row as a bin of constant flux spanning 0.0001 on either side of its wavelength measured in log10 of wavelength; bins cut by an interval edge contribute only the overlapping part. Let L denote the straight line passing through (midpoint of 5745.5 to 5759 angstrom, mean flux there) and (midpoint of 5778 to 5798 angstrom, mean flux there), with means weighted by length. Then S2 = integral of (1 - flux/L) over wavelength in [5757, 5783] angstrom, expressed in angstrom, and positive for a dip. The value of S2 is 1.6 angstrom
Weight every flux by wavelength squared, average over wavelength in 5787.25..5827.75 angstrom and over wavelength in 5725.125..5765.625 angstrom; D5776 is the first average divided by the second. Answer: 1.0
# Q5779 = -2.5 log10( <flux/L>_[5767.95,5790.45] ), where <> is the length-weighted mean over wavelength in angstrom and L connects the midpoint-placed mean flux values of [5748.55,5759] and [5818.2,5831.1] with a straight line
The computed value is 0.059 mag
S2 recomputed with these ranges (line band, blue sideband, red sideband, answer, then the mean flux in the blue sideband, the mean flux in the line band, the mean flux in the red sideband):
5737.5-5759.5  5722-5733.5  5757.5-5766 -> -0.6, 24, 24.5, 23.7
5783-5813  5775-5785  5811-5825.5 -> -1.7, 22.5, 24.6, 24.2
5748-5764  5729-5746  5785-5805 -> 0.2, 24.3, 24.2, 24.6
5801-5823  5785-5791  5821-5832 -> 0.4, 25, 24.3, 24.6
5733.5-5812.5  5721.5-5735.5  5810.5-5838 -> 0.7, 24.1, 24.1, 24.5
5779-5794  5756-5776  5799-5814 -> -0.4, 23.7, 24.2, 23.7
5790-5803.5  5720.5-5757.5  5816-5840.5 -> -0.1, 24.2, 24.7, 24.6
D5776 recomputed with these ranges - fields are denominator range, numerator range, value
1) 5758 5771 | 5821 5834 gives 1.08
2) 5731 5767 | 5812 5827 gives 1.03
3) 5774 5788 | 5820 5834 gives 1.10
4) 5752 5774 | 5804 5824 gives 1.04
